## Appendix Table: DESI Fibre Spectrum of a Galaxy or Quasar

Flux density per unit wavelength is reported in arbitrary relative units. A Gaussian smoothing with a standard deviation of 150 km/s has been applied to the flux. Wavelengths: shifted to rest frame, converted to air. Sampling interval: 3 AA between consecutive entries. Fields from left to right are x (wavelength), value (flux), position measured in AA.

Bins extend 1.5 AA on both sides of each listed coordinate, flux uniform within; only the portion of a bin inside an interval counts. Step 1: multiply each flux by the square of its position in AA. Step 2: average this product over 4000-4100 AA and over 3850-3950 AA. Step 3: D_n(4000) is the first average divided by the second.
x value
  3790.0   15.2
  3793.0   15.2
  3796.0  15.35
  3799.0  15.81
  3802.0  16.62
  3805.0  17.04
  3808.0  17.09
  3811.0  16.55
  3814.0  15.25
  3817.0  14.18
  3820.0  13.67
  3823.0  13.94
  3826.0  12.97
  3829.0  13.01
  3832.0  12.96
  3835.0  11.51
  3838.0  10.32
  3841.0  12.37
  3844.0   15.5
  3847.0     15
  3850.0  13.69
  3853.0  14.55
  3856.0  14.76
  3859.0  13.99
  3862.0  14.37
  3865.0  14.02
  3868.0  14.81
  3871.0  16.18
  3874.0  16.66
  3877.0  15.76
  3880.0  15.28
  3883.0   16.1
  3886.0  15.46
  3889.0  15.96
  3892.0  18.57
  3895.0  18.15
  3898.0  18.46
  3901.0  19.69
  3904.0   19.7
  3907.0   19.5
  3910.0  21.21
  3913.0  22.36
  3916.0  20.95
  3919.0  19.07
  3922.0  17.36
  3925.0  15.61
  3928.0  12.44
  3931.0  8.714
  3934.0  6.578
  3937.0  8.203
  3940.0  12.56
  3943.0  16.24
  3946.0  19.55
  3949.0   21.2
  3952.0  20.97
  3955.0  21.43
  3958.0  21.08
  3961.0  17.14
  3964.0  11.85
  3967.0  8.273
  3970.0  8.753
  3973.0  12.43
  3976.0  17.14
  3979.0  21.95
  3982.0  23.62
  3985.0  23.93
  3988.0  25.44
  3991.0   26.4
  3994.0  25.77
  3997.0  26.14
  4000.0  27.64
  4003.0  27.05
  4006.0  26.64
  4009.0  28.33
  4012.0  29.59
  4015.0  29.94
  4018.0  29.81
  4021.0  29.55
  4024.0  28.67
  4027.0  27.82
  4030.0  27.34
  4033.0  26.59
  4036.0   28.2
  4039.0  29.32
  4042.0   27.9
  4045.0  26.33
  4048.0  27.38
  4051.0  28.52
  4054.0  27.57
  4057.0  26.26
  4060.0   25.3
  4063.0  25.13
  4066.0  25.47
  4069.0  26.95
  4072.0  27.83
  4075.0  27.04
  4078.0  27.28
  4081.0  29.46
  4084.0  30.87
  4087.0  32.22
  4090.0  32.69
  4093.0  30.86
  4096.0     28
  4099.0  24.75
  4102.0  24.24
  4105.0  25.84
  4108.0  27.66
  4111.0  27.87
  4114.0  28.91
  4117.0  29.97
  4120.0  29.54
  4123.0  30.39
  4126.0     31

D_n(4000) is 1.88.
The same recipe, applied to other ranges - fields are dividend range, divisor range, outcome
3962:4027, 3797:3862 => 1.78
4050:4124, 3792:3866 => 2.22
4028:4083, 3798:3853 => 2.14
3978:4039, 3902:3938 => 1.76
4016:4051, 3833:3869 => 2.25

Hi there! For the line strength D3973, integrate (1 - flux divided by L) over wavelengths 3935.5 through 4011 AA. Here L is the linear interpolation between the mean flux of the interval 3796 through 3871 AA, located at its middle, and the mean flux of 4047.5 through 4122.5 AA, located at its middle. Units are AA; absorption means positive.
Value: 7.1 AA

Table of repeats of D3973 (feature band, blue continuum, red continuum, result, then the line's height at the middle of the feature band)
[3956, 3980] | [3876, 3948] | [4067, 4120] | 6.3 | 20.1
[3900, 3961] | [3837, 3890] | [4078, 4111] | 4.8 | 18.7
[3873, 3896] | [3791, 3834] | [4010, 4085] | 3.0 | 18.9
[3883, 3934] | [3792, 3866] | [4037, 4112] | 3.5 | 18.7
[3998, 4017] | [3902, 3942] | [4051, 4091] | -4.5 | 22.8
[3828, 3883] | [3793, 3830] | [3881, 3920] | 9.0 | 17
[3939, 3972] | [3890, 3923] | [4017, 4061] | 9.1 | 22.6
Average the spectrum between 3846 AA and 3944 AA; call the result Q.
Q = 15.8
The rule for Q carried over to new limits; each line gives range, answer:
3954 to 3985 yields 16.7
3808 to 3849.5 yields 13.8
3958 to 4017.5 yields 22.1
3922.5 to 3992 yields 16.5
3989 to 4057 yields 27.8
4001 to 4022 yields 28.7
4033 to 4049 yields 27.7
